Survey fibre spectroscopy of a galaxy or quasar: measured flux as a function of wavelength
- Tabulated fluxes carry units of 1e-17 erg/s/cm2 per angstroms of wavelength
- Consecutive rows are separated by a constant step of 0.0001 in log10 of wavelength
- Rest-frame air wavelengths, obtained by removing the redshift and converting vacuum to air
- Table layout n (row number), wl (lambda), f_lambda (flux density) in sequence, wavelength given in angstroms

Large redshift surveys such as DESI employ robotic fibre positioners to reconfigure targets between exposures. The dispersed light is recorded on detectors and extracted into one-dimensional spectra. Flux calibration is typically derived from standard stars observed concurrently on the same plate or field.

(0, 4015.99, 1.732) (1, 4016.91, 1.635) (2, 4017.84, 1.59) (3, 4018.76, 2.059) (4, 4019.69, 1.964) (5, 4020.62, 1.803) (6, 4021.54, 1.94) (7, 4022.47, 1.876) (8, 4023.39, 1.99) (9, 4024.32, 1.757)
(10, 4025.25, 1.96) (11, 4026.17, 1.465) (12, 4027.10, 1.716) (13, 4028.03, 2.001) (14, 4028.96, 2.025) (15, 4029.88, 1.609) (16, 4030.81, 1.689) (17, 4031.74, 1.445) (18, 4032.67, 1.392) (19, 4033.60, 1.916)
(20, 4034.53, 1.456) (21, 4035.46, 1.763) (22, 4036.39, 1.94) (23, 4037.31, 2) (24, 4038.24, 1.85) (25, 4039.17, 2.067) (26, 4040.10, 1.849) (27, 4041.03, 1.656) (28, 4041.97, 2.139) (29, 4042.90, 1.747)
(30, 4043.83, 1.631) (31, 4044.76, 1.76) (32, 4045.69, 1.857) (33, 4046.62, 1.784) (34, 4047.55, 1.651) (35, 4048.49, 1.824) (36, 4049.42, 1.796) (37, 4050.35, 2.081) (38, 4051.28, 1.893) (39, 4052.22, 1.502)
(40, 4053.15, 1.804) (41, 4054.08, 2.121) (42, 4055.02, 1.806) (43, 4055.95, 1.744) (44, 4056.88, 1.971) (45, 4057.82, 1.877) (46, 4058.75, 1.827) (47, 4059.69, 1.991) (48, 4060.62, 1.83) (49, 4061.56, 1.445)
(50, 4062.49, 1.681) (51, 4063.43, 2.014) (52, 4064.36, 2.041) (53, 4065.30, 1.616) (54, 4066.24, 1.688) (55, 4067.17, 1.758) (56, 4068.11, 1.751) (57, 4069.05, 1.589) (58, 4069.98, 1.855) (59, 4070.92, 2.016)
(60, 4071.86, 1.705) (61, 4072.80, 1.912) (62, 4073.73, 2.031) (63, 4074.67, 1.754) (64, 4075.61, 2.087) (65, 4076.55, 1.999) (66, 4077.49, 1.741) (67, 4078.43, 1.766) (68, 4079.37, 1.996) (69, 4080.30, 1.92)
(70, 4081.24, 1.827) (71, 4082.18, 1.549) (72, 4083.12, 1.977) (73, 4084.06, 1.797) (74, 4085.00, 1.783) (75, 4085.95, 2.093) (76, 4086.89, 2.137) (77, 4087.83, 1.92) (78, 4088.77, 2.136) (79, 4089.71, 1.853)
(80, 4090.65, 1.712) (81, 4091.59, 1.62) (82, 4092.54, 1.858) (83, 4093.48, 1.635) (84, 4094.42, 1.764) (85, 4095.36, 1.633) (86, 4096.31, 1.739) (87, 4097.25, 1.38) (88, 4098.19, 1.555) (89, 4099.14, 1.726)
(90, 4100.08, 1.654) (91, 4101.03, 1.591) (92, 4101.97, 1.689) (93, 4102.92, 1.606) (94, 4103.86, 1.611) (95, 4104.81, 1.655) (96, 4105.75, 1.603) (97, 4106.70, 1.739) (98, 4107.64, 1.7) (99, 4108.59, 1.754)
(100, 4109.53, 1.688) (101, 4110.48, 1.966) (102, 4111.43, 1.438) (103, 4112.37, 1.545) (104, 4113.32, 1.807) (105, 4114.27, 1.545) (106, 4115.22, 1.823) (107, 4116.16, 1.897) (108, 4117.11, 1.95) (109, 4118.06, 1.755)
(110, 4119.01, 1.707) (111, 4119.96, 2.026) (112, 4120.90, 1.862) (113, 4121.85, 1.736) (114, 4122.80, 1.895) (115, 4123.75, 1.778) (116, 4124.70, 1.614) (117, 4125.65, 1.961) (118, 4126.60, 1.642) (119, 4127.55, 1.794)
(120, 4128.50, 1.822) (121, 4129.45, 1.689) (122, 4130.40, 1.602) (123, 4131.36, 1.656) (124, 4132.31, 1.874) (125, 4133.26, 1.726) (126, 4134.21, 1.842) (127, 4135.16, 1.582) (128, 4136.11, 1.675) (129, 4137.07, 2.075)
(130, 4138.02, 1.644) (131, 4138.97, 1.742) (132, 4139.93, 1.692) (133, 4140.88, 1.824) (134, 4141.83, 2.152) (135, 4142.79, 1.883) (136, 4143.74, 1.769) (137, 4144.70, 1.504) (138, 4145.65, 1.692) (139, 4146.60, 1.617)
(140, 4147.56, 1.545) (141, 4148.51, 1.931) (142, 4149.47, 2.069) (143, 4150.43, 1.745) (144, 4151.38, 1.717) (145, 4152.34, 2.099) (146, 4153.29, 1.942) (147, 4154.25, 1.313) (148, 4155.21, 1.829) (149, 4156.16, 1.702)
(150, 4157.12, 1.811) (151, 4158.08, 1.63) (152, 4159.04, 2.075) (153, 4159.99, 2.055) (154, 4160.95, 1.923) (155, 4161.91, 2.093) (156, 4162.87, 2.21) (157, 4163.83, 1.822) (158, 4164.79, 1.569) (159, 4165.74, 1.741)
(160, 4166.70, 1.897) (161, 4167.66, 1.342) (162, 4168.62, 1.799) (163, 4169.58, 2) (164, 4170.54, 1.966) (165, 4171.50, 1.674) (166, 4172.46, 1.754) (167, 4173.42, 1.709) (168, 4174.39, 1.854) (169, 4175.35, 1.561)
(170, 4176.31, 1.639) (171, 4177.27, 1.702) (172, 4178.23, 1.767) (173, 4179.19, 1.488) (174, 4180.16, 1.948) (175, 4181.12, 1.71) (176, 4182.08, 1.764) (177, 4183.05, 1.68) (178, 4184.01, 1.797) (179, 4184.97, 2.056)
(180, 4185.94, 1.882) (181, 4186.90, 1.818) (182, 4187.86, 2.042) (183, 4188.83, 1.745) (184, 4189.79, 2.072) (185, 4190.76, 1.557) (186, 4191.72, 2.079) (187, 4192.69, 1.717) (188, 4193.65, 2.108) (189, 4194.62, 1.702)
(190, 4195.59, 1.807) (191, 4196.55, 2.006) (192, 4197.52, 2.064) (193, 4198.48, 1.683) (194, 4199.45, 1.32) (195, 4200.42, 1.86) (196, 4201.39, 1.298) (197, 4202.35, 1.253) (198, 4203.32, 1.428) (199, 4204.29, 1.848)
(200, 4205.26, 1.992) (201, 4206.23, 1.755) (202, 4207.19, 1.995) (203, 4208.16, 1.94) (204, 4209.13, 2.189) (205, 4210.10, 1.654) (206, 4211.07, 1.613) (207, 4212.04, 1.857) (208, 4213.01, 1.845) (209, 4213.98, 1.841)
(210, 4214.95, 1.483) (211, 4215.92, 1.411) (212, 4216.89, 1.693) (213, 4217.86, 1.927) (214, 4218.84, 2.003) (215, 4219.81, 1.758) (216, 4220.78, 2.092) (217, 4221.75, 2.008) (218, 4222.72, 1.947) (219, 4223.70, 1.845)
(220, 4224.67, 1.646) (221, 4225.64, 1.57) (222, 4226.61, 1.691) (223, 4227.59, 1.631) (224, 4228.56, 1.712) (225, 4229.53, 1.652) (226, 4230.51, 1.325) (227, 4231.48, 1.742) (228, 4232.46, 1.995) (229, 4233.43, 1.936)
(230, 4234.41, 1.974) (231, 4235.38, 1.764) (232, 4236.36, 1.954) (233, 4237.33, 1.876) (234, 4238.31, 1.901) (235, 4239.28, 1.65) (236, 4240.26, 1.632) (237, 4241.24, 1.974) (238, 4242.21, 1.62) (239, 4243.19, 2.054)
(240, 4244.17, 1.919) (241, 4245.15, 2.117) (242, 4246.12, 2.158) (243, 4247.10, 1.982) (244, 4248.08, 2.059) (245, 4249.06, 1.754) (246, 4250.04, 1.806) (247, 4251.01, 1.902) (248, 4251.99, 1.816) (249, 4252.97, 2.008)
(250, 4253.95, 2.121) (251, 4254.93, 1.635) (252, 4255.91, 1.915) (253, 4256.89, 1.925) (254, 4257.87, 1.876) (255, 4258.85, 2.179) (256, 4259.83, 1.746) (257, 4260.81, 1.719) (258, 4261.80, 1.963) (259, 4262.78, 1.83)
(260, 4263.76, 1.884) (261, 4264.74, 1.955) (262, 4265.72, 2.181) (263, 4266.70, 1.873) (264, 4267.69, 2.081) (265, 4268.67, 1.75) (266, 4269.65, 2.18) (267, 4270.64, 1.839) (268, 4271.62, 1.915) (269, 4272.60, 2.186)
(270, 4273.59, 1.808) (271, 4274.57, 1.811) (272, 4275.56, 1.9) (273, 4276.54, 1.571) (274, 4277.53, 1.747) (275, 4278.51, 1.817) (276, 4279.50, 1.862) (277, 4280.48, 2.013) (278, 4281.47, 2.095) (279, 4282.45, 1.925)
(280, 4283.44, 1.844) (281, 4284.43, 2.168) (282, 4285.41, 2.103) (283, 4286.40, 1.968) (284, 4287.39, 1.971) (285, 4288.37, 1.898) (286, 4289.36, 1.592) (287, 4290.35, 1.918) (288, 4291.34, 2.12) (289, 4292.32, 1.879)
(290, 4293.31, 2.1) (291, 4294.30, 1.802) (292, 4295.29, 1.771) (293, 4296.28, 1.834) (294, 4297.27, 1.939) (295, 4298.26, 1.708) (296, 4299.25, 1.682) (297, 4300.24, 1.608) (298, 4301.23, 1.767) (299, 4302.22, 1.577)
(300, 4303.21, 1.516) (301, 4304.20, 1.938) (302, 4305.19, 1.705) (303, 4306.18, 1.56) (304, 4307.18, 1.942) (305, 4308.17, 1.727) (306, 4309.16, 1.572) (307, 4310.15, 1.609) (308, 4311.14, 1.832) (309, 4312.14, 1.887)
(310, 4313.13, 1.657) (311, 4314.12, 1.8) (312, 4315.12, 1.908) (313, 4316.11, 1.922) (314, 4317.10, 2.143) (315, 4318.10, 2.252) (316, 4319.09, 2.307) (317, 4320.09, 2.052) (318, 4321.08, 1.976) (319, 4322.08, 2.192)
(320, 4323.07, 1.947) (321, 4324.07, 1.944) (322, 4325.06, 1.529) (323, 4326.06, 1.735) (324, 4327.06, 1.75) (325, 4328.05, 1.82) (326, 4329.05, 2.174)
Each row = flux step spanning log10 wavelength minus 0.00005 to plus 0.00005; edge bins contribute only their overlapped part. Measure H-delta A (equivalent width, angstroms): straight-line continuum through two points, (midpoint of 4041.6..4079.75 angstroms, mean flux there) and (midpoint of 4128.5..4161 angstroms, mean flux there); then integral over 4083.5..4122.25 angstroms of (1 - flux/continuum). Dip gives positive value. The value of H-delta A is 1.22 angstroms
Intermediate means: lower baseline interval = 1.83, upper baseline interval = 1.78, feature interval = 1.75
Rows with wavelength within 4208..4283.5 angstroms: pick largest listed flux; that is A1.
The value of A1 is 2.189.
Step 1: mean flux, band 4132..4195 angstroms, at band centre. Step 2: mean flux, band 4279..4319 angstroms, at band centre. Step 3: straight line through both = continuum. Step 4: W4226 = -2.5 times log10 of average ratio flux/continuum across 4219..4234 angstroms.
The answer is 0.03 mag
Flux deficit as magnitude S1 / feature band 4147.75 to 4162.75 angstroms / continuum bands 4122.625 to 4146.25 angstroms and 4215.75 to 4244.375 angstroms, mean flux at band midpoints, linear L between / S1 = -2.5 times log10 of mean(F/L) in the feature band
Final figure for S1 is -0.06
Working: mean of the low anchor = 1.76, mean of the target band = 1.86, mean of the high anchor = 1.8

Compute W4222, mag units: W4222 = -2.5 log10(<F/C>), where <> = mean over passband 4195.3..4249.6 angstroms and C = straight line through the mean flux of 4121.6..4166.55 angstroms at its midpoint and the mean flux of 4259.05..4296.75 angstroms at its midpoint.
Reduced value 0.04 mag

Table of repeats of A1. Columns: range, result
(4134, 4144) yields 2.152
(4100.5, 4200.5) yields 2.21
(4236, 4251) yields 2.158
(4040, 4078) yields 2.139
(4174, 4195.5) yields 2.108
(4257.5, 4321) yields 2.307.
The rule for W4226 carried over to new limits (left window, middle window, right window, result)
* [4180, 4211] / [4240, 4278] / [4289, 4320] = -0.05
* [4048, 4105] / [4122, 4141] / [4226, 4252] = 0.04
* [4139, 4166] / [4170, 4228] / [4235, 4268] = 0.05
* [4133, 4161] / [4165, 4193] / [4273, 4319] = 0.01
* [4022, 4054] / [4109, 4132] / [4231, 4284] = 0.05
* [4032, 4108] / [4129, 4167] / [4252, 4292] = 0.03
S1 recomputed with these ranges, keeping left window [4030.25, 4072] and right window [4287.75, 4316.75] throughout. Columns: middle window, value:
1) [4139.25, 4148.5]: 0.03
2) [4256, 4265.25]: -0.06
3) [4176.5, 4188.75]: 0.00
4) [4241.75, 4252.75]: -0.08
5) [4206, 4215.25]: -0.02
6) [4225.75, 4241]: 0.02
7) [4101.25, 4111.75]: 0.07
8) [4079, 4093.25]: -0.05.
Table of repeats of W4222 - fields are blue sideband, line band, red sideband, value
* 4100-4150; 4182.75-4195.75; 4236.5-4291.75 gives -0.024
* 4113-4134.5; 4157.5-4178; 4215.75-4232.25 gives -0.024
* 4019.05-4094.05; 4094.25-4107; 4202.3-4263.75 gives 0.121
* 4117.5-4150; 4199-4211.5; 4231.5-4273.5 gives 0.095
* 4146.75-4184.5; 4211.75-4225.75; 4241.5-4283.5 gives 0.035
